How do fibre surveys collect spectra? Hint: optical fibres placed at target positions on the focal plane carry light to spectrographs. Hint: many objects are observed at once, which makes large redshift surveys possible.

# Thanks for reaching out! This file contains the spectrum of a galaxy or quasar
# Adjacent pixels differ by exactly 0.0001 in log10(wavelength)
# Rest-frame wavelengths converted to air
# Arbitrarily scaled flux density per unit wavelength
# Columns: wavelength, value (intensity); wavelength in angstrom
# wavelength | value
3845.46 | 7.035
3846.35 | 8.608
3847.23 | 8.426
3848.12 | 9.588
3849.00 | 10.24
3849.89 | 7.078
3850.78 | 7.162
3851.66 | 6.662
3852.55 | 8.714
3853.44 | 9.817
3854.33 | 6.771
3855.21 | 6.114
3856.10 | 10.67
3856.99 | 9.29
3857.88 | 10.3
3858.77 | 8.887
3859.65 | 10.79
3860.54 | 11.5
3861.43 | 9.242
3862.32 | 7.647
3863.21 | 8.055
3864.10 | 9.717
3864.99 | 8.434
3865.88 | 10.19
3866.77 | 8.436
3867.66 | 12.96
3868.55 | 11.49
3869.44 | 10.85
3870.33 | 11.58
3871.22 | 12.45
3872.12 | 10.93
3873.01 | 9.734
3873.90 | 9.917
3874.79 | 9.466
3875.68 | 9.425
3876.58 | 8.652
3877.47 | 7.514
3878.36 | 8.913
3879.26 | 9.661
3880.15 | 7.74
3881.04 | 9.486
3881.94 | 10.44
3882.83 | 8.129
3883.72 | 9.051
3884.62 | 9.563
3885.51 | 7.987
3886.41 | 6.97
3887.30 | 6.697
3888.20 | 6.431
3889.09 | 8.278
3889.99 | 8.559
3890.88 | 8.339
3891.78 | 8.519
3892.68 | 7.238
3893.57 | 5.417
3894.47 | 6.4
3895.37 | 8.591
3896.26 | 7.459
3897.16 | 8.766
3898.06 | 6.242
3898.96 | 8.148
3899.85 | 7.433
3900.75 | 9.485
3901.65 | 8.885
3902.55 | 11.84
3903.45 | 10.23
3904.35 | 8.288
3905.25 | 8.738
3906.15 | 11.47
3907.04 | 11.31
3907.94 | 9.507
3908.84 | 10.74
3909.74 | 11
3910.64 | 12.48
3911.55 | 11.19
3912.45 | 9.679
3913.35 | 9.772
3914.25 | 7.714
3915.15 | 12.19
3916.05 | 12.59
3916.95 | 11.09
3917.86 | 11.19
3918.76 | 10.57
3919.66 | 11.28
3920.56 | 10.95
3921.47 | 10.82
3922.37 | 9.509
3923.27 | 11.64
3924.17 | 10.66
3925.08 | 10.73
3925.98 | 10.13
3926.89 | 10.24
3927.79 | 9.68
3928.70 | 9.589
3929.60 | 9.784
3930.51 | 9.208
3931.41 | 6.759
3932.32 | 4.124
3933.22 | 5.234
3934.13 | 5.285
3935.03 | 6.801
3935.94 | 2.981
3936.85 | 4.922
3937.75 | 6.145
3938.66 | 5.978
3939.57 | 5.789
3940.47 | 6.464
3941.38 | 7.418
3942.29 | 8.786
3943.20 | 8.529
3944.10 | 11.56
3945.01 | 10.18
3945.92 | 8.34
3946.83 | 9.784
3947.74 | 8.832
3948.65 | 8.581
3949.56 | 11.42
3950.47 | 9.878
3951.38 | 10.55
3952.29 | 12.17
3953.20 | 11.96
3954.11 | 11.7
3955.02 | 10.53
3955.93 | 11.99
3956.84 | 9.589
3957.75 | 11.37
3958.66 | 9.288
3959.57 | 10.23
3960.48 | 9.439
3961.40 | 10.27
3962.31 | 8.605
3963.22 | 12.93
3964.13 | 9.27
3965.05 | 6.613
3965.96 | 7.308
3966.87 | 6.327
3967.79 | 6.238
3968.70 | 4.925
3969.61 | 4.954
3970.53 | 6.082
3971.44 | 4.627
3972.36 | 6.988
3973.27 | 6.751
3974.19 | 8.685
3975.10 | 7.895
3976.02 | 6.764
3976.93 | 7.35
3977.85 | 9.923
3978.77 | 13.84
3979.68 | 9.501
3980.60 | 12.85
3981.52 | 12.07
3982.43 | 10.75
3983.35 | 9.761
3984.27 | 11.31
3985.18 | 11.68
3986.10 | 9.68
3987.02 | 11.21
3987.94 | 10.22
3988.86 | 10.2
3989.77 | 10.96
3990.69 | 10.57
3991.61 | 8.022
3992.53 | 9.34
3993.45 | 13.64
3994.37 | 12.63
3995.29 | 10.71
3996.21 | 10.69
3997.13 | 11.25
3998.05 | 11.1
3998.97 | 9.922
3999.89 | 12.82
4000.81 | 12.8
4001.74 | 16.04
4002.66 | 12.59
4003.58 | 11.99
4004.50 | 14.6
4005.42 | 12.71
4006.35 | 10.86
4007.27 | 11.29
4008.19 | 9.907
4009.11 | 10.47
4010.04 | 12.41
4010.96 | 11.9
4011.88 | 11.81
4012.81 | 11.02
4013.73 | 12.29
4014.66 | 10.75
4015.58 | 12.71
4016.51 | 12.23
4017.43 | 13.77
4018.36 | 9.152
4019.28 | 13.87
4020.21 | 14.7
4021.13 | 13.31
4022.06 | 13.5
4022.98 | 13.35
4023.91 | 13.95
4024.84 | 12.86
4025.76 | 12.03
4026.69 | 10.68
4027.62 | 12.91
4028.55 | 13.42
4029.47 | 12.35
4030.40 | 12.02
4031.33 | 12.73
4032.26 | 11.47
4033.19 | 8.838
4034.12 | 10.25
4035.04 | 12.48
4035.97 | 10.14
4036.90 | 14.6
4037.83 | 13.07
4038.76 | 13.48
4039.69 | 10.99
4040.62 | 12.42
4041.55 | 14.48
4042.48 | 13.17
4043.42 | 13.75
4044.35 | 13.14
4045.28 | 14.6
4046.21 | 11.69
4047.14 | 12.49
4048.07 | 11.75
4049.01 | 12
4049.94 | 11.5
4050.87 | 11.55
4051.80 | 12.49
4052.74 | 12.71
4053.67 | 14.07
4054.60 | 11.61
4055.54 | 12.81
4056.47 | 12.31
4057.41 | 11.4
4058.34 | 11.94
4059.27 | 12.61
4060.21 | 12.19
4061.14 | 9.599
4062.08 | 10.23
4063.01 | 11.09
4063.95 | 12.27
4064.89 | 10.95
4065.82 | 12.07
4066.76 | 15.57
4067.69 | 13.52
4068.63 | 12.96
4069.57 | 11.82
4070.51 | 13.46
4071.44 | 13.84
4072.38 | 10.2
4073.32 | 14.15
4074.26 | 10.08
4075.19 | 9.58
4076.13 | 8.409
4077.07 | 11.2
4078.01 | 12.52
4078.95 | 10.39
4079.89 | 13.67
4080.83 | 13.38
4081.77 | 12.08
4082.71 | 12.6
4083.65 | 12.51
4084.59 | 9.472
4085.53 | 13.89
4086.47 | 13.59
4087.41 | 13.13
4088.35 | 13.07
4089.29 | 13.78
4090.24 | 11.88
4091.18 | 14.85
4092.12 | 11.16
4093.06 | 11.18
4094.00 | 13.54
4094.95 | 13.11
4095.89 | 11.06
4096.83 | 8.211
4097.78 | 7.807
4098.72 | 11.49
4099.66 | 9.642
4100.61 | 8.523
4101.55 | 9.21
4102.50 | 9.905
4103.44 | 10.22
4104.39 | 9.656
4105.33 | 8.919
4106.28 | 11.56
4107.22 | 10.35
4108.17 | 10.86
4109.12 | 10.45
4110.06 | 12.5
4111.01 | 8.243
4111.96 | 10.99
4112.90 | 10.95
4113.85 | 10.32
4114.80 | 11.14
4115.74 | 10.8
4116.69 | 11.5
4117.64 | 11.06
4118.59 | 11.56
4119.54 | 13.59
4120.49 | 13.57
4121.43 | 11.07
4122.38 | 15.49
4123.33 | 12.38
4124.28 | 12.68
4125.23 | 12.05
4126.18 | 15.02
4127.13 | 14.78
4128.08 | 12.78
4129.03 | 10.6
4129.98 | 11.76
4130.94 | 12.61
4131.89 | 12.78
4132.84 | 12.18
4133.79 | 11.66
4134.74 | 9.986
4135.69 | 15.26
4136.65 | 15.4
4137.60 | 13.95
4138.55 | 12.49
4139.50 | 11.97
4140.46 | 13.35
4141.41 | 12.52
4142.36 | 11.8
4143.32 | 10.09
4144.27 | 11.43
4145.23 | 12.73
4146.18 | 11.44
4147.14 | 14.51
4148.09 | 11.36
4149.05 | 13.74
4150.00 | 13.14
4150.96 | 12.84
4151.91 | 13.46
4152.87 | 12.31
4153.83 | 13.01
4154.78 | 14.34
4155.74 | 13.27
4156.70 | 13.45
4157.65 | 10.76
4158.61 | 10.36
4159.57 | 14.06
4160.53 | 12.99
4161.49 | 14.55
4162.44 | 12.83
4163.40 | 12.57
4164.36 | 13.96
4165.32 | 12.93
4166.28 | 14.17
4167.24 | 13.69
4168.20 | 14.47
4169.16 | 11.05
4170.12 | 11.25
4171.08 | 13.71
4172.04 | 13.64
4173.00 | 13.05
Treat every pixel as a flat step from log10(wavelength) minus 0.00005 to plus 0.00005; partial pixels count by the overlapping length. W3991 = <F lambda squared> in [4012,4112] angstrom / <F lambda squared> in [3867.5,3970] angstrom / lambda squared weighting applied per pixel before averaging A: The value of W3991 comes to 1.41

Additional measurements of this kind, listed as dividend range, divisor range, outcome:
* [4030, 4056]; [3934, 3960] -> 1.45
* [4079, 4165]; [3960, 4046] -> 1.16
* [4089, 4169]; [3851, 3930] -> 1.44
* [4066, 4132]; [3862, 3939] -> 1.43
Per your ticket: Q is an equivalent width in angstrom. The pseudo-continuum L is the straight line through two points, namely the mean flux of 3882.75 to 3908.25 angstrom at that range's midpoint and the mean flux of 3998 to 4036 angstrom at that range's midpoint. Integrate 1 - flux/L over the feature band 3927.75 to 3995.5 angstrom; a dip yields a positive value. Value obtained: 9.9 angstrom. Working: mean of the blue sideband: 8.41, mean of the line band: 8.96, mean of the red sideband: 12.2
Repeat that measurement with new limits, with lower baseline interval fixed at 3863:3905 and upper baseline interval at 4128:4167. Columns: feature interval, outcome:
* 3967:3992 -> 3.18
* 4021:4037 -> -1.73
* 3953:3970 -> 1.55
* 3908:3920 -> -1.91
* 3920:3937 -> 1.94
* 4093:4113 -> 2.85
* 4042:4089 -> -2.84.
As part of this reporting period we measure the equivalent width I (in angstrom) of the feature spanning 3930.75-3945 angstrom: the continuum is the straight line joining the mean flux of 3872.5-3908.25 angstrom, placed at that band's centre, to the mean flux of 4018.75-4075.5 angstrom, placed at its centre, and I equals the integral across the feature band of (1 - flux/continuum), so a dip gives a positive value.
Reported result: 4.6 angstrom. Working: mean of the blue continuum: 8.63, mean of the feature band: 6.61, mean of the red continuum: 12.4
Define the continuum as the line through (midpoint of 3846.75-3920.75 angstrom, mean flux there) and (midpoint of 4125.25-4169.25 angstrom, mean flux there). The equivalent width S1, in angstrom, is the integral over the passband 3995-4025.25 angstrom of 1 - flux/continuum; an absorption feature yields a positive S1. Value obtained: -3.4 angstrom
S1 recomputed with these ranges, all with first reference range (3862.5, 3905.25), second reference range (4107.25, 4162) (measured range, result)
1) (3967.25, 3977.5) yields 3.7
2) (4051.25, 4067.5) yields -1.2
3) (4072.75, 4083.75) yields -0.1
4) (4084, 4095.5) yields -0.9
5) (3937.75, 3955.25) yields 0.9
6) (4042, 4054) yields -1.6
